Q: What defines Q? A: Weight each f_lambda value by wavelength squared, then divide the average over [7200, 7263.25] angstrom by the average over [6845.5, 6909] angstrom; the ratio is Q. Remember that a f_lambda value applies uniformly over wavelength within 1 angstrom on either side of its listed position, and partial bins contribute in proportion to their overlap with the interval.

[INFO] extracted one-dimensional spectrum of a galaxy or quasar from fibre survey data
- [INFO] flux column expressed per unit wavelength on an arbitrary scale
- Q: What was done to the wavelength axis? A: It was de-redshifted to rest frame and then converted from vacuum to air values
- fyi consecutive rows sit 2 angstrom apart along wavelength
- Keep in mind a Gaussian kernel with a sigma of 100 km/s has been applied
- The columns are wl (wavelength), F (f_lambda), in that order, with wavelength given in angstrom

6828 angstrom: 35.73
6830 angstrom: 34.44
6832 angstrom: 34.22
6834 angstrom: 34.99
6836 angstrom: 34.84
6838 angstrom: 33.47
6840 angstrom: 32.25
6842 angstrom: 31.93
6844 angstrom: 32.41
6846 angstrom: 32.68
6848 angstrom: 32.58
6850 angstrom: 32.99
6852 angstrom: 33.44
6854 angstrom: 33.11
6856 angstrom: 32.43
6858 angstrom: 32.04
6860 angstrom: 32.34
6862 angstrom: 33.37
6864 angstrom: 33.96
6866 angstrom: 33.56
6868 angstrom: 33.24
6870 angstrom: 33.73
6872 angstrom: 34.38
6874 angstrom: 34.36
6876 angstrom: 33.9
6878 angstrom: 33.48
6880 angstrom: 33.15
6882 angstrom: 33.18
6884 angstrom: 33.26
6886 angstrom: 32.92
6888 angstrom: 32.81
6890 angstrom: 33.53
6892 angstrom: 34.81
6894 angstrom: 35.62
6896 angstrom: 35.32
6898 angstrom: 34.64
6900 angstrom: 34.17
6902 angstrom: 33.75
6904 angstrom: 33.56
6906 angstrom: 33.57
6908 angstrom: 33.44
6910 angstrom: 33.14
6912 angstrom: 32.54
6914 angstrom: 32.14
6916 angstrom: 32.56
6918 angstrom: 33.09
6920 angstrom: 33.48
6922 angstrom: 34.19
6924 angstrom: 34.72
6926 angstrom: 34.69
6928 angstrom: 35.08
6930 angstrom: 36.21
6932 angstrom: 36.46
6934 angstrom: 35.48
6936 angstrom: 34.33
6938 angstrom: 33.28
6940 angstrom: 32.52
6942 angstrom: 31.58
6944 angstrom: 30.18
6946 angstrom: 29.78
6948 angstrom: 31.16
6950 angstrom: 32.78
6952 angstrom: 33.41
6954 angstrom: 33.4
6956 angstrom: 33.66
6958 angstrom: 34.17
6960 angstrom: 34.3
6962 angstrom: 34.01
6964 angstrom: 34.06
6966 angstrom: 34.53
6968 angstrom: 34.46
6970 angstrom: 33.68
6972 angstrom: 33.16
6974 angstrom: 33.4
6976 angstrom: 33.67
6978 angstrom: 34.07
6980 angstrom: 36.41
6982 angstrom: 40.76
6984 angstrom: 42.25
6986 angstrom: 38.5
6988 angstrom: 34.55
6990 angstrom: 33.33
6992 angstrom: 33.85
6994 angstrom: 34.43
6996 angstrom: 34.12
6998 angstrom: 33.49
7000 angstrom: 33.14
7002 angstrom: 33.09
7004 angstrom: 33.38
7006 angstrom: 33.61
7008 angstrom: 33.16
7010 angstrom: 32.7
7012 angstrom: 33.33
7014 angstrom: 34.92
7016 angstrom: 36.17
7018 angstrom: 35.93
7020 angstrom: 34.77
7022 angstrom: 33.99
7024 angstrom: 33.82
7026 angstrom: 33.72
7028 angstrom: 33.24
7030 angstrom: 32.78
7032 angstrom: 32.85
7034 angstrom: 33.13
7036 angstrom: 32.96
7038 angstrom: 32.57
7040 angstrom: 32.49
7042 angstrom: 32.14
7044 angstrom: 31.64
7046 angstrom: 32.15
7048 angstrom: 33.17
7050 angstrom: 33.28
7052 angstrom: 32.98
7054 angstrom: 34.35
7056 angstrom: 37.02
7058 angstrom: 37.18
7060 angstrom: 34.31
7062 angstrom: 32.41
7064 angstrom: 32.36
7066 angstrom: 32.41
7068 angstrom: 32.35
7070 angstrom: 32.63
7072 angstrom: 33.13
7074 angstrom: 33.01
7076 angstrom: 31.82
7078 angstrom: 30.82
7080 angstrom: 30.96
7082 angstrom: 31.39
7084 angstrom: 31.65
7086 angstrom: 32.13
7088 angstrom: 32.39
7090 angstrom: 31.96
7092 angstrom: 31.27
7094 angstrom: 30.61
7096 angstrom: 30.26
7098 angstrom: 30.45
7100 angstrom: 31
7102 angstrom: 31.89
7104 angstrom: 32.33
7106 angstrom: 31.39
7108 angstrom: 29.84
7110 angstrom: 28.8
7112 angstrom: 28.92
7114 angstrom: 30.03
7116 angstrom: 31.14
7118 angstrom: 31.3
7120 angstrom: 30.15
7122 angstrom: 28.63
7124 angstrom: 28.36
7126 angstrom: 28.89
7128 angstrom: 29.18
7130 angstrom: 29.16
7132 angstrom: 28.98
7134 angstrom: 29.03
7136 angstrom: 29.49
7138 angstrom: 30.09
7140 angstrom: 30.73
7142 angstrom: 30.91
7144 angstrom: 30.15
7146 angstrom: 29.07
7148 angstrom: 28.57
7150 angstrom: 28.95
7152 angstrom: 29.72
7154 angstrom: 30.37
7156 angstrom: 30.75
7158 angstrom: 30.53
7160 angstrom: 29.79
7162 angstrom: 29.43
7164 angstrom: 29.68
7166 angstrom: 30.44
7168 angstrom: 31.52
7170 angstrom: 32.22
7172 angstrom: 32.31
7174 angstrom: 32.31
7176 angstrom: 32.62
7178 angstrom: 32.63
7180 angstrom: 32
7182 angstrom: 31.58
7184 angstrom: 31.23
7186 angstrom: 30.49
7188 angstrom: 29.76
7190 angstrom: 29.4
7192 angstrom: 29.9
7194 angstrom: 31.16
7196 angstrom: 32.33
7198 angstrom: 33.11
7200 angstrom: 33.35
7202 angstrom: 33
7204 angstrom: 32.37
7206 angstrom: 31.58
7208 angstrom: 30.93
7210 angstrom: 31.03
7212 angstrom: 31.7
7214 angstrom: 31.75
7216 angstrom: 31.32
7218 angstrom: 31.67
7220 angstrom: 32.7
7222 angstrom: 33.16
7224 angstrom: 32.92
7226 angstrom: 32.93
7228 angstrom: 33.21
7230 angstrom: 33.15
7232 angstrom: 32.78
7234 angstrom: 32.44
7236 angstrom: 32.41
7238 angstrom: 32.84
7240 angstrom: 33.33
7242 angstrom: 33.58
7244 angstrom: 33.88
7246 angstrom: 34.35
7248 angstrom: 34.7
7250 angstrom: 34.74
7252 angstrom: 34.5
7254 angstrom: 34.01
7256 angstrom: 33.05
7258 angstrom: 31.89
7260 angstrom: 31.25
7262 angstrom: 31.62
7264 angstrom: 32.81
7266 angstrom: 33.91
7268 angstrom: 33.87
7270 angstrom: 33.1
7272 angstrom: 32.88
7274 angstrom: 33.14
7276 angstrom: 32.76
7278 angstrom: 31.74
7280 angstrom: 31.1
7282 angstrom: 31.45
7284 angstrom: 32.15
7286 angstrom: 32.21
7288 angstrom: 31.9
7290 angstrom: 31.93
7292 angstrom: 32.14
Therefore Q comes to 1.08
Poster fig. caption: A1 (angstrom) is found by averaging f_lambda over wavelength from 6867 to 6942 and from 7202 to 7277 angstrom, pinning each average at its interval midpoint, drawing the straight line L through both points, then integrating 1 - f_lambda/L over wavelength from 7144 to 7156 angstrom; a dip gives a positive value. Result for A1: 1.3 angstrom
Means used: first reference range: 33.9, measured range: 29.5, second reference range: 32.8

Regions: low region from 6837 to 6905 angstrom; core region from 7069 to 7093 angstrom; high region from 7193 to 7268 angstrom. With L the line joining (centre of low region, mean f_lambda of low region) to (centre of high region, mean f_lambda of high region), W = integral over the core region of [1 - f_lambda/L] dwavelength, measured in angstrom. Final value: 0.80 angstrom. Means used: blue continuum 33.4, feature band 31.9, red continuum 32.8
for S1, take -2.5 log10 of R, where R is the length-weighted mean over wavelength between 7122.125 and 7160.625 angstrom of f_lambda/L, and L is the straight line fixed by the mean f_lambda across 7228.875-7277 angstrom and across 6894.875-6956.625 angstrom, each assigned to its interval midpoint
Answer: 0.13 mag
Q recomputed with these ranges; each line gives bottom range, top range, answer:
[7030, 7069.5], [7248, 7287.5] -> 1.05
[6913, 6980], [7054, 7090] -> 1.01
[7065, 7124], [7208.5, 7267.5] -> 1.10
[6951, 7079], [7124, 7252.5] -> 0.97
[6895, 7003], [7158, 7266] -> 1.02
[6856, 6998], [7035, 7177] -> 0.97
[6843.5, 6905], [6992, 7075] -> 1.05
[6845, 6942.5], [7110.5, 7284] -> 1.02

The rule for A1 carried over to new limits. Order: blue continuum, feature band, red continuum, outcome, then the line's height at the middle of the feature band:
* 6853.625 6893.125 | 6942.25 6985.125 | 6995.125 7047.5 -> -0.9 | 33.4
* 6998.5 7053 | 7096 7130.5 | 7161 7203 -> 2.3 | 32.3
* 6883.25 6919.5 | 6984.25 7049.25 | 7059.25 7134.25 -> -3.4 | 32.1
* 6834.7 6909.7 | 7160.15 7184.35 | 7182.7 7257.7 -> 0.8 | 32.6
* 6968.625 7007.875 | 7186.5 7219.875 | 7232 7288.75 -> 1.8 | 33.3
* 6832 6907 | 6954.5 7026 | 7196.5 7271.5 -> -2.8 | 33.3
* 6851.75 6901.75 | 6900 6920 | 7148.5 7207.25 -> 0.1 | 33.4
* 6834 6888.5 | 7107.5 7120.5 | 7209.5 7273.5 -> 1.2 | 33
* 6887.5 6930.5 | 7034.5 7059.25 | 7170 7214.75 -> -0.5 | 32.8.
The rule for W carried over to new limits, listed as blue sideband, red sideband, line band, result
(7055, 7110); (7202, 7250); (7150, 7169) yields 1.32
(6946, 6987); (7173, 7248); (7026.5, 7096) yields 2.18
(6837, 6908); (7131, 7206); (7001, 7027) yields -1.51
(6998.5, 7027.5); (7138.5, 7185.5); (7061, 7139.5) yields 3.07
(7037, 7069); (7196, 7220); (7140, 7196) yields 2.90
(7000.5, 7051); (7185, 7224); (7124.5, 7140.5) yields 1.48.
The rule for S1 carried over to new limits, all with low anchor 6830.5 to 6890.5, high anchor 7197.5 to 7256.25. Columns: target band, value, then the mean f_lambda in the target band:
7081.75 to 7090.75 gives 0.037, 31.9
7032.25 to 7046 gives 0.020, 32.5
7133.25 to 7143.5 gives 0.100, 30.1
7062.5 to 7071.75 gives 0.019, 32.5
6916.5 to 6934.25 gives -0.048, 34.7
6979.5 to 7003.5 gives -0.077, 35.6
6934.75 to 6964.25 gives 0.012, 32.8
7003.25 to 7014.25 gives -0.010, 33.4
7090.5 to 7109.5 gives 0.070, 31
